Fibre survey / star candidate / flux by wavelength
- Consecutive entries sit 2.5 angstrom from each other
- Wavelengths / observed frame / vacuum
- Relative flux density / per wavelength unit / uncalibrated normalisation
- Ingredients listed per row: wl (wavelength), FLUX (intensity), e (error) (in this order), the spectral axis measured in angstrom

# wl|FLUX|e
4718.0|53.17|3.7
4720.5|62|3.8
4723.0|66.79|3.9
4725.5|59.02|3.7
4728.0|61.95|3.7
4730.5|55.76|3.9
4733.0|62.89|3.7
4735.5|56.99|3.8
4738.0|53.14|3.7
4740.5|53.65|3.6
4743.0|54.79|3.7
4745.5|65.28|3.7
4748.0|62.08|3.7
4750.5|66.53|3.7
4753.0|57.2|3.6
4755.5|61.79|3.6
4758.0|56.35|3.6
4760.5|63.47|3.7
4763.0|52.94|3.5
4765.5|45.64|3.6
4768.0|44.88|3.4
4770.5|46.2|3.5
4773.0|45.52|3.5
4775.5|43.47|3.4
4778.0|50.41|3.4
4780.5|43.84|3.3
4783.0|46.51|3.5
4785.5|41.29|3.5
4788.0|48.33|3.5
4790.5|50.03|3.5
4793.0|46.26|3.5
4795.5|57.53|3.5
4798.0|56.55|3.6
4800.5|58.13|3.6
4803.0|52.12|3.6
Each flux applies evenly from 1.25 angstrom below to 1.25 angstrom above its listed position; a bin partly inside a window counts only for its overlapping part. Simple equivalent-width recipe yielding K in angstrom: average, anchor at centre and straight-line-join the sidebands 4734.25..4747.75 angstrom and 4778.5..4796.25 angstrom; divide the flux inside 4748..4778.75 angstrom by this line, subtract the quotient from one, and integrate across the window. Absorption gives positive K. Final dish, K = -0.35 angstrom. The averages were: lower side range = 57.2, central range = 53.3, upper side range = 47.5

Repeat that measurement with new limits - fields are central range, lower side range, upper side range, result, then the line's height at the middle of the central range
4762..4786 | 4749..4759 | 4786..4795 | 3.4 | 53.9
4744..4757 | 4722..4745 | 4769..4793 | -2.0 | 54.1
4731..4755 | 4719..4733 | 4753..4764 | 0.3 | 59.8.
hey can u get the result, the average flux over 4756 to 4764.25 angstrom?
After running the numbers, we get 58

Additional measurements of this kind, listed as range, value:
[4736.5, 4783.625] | 53.5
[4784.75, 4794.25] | 46.8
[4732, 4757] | 59.4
